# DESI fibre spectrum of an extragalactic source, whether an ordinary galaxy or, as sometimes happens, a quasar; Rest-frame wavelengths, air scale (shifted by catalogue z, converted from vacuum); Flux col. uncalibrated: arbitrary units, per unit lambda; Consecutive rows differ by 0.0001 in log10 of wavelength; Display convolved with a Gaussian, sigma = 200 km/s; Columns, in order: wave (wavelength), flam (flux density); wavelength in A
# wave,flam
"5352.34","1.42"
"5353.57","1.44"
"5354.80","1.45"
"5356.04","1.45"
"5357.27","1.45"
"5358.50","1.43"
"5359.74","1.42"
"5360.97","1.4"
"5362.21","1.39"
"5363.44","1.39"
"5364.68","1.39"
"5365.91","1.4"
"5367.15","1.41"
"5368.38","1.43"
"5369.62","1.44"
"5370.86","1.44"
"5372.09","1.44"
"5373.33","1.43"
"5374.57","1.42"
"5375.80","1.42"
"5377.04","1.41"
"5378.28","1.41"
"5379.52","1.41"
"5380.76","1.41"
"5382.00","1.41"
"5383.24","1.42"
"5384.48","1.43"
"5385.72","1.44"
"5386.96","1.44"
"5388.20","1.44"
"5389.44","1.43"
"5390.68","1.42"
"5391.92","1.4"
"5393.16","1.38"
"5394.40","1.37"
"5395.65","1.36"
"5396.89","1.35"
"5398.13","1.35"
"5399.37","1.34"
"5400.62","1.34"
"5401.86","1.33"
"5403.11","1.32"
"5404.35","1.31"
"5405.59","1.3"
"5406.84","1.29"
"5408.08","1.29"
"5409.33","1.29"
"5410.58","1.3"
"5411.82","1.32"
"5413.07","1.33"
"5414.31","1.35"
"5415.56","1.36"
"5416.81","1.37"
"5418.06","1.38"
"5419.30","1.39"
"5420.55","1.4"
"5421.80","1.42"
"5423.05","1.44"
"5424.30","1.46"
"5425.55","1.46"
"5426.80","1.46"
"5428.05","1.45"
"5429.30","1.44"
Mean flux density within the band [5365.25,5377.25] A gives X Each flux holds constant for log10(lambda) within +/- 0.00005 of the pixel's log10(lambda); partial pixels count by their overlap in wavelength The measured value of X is 1.43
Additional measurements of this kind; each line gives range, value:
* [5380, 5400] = 1.4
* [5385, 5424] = 1.36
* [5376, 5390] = 1.42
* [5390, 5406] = 1.35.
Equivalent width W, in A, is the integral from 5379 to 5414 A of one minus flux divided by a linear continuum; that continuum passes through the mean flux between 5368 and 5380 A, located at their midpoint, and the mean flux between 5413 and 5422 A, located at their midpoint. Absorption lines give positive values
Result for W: 0.88 A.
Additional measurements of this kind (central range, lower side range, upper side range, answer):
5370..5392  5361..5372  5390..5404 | -0.6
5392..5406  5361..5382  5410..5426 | 0.5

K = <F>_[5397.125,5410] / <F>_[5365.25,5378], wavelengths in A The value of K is 0.9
